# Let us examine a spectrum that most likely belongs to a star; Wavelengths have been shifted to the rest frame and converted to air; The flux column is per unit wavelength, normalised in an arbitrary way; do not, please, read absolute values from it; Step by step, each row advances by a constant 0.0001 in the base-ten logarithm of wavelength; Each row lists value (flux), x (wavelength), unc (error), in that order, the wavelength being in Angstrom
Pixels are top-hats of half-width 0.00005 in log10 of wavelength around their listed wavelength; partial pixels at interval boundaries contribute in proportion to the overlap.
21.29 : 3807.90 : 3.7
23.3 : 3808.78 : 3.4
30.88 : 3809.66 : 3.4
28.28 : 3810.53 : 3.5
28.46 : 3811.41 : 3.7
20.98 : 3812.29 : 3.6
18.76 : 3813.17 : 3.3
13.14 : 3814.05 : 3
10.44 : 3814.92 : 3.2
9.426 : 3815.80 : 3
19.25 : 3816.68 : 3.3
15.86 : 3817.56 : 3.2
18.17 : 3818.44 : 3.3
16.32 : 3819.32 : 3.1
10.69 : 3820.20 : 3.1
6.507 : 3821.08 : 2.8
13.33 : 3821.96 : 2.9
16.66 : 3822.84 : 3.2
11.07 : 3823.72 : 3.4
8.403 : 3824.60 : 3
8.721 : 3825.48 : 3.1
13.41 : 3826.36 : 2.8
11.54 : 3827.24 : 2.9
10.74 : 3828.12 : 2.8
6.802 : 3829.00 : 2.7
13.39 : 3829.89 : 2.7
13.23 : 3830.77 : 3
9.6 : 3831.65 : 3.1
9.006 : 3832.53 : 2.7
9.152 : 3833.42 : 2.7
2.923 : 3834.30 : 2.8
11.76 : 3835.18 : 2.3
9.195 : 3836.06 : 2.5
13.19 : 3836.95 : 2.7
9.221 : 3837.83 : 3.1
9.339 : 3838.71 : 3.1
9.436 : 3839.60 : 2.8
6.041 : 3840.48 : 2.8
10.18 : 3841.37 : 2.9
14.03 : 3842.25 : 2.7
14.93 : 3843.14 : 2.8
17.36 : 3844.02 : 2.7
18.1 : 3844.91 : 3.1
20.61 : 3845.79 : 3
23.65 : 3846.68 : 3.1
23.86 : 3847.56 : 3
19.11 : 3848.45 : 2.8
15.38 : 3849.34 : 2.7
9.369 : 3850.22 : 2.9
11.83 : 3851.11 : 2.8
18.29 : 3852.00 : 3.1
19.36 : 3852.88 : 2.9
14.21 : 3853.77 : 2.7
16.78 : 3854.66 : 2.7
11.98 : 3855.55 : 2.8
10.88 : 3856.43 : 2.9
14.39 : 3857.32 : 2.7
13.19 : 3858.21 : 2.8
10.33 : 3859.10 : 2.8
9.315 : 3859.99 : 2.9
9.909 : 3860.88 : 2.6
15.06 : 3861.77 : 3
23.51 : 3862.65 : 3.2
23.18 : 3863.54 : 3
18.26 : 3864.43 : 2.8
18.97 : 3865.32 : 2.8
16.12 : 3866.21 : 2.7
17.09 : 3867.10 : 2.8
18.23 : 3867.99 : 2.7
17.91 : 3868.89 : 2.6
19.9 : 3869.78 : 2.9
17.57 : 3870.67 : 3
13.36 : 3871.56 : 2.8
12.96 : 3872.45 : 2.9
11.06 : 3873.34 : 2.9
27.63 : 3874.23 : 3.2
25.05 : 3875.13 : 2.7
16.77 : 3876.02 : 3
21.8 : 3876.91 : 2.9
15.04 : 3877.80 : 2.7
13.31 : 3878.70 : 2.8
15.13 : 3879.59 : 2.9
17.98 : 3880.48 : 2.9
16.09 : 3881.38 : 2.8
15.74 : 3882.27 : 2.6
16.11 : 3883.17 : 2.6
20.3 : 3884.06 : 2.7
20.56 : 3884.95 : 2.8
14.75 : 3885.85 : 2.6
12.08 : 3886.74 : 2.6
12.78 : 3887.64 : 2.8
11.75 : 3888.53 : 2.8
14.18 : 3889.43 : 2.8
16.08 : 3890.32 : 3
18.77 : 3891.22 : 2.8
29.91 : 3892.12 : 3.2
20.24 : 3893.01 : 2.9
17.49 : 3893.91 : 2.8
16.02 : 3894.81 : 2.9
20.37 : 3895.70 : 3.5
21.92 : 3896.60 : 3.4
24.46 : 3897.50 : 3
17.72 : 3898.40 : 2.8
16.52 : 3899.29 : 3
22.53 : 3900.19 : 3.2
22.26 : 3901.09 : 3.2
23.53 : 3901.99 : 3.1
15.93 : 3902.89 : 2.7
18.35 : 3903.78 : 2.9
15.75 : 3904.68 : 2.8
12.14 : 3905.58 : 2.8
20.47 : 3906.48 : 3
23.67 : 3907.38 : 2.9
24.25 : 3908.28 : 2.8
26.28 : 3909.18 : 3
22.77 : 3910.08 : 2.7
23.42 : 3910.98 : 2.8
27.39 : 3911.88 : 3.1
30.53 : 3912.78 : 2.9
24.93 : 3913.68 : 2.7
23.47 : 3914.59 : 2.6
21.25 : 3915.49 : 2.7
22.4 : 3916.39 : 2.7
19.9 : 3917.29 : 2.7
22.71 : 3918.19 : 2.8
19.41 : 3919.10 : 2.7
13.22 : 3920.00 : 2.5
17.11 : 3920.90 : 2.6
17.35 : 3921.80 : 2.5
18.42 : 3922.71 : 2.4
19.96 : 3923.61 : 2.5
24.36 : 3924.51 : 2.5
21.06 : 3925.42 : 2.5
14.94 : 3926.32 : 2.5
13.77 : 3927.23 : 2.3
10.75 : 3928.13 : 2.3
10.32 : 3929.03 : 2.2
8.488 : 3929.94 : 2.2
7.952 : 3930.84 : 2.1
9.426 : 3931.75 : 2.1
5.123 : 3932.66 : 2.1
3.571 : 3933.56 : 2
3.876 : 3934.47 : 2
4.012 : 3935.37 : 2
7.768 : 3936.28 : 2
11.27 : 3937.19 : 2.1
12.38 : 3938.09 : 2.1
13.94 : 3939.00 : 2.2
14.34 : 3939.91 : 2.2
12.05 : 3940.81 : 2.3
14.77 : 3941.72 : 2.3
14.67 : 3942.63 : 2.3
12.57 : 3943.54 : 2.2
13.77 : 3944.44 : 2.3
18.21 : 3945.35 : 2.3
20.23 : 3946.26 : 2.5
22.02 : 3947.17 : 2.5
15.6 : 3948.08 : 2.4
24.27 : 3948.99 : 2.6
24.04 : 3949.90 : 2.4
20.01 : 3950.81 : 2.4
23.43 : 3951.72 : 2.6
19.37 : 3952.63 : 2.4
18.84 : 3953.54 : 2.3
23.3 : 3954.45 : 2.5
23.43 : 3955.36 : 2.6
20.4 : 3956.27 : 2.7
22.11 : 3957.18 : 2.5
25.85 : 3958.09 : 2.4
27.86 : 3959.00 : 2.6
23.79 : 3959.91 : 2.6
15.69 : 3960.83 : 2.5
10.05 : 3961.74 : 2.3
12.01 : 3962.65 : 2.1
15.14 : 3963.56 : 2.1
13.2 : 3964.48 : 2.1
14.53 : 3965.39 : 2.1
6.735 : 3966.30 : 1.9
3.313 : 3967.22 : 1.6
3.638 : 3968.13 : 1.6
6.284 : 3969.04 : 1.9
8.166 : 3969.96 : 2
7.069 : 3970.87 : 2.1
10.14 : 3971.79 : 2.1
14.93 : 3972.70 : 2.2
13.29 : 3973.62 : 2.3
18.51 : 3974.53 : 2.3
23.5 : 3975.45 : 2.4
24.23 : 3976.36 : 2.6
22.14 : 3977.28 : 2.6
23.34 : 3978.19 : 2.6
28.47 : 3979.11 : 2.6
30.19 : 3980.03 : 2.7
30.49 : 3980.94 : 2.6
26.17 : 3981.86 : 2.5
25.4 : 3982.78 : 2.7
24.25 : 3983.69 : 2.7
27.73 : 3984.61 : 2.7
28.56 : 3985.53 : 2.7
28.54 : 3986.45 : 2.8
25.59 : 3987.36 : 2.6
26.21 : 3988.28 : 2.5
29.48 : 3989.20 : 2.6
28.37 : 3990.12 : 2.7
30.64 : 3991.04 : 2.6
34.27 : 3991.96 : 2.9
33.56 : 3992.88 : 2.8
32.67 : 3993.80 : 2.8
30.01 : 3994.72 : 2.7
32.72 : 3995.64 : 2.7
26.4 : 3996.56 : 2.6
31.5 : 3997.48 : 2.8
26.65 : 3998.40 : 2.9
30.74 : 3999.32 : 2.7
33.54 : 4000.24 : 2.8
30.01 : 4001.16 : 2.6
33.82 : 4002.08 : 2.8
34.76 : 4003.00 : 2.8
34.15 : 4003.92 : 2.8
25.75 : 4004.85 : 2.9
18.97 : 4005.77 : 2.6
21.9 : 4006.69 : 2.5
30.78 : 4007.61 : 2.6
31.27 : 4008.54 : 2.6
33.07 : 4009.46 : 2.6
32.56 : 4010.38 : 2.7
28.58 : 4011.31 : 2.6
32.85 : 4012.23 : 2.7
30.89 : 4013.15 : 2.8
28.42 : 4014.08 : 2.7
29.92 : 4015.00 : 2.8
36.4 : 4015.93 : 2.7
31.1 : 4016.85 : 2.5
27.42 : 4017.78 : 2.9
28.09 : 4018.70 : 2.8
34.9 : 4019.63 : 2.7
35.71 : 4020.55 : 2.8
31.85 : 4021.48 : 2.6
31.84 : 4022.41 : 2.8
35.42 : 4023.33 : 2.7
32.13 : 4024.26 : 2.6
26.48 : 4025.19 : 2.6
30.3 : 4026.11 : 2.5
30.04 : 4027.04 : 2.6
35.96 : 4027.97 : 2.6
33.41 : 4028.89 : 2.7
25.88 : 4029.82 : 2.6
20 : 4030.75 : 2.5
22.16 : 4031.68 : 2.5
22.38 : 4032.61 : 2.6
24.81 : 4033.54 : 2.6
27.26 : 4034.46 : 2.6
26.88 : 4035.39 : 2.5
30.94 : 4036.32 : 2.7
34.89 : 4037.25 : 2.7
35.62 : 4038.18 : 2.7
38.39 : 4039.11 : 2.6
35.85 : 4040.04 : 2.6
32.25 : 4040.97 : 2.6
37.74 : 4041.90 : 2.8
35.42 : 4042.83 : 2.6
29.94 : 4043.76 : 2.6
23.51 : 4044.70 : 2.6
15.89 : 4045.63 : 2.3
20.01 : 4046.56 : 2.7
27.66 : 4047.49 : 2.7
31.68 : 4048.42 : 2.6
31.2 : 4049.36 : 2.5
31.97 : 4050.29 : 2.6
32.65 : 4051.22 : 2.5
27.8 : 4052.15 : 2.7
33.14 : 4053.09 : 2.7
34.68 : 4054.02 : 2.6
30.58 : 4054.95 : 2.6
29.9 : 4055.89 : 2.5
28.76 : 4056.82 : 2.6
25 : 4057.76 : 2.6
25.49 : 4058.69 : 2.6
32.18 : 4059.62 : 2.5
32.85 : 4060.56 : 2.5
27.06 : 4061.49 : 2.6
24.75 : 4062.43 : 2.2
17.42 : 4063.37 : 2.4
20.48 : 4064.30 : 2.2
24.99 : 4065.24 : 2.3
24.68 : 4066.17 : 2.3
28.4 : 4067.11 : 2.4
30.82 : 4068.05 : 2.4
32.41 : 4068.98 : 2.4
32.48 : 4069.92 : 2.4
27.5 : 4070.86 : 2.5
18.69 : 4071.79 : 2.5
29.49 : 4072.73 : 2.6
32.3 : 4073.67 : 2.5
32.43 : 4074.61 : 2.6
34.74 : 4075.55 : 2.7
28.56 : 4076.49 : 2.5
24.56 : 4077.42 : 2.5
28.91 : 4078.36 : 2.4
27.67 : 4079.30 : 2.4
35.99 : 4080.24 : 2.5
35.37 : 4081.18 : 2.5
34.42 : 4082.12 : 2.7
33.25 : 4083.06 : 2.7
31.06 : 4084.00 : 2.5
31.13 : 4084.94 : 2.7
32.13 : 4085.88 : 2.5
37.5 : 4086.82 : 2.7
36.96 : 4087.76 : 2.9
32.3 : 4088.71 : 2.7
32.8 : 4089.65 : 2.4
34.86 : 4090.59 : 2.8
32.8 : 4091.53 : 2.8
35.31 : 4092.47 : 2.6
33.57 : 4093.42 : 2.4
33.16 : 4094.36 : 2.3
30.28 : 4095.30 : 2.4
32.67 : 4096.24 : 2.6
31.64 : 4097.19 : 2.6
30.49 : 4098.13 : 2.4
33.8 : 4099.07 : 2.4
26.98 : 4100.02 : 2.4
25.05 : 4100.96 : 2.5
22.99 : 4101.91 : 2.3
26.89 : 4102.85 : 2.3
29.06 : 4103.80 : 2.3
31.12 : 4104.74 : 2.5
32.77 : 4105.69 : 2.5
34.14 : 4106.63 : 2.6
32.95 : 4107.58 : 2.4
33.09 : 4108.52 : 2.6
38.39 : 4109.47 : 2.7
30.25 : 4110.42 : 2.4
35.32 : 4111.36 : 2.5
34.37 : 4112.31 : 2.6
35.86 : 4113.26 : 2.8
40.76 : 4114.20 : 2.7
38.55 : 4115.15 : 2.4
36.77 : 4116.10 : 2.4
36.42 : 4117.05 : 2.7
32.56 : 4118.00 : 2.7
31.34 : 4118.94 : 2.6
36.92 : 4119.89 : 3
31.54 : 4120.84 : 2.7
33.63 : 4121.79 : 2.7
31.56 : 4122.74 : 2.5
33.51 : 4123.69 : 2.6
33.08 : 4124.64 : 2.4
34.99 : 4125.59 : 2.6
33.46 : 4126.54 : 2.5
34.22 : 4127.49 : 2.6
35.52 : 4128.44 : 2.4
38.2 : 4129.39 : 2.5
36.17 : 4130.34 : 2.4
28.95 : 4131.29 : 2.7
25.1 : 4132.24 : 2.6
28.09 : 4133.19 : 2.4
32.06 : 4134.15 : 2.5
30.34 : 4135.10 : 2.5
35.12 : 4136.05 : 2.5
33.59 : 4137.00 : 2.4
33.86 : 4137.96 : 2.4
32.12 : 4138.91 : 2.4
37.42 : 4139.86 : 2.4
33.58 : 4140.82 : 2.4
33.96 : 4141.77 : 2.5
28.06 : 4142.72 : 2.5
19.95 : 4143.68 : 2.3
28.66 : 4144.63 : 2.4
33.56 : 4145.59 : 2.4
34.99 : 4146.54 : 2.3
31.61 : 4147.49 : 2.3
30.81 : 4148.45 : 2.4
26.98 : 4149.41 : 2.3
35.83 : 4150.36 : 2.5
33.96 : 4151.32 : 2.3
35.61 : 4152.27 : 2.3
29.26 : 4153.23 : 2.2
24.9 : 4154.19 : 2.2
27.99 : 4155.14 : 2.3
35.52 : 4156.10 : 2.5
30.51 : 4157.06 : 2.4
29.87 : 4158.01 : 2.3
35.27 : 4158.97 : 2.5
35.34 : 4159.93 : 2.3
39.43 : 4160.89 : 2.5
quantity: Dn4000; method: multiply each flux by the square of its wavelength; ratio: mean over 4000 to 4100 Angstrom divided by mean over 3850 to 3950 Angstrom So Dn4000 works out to 1.9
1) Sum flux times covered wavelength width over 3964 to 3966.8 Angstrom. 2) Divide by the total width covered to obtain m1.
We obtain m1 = 11.4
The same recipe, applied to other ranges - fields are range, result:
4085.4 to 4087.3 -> 34.9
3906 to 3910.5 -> 23.4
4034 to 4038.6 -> 31.1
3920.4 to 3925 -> 19.4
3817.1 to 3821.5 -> 13.6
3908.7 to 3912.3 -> 24.9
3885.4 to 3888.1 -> 13.2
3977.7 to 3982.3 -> 27.7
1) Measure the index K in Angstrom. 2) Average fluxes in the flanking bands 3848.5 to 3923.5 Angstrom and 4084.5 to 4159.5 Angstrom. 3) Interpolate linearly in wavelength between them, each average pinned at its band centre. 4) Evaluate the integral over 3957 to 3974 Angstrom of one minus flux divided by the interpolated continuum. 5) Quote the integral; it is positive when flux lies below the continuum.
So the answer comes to 7.18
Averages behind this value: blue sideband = 18.2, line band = 13.2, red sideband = 32.5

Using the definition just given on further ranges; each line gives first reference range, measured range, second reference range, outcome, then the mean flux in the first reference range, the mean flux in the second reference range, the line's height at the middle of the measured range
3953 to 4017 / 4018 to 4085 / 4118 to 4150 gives -4.37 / 24.3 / 32.2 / 27.8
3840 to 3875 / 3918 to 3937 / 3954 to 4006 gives 6.74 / 16.1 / 23.1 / 20.1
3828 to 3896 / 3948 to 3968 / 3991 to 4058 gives 4.89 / 15.3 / 30.2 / 24.1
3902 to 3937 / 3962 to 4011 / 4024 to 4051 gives 0.91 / 17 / 29.3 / 24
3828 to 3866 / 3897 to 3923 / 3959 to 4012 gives -3.86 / 13.7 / 23.7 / 18.3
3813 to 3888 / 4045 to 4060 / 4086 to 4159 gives -0.37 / 14.5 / 32.5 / 27.9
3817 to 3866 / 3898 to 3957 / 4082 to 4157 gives 4.98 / 13.5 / 32.5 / 19.4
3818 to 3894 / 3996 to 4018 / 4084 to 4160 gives -4.62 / 14.9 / 32.5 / 24.9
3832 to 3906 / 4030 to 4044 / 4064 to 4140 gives -1.30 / 16.1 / 32.1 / 27.6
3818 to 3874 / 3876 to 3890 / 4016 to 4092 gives 0.69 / 13.8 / 30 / 16.7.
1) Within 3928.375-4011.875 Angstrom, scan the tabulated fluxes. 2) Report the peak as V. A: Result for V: 34.76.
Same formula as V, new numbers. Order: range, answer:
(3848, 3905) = 29.91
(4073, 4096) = 37.5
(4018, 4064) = 38.39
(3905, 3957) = 30.53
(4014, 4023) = 36.4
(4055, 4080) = 34.74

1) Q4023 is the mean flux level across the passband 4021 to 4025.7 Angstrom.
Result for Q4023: 31.5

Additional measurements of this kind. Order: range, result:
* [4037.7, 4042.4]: 36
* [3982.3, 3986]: 26.5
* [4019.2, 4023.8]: 33.9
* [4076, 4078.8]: 27.4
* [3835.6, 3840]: 10.1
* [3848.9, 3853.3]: 14.8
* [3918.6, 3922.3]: 16.8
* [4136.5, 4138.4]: 33.7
